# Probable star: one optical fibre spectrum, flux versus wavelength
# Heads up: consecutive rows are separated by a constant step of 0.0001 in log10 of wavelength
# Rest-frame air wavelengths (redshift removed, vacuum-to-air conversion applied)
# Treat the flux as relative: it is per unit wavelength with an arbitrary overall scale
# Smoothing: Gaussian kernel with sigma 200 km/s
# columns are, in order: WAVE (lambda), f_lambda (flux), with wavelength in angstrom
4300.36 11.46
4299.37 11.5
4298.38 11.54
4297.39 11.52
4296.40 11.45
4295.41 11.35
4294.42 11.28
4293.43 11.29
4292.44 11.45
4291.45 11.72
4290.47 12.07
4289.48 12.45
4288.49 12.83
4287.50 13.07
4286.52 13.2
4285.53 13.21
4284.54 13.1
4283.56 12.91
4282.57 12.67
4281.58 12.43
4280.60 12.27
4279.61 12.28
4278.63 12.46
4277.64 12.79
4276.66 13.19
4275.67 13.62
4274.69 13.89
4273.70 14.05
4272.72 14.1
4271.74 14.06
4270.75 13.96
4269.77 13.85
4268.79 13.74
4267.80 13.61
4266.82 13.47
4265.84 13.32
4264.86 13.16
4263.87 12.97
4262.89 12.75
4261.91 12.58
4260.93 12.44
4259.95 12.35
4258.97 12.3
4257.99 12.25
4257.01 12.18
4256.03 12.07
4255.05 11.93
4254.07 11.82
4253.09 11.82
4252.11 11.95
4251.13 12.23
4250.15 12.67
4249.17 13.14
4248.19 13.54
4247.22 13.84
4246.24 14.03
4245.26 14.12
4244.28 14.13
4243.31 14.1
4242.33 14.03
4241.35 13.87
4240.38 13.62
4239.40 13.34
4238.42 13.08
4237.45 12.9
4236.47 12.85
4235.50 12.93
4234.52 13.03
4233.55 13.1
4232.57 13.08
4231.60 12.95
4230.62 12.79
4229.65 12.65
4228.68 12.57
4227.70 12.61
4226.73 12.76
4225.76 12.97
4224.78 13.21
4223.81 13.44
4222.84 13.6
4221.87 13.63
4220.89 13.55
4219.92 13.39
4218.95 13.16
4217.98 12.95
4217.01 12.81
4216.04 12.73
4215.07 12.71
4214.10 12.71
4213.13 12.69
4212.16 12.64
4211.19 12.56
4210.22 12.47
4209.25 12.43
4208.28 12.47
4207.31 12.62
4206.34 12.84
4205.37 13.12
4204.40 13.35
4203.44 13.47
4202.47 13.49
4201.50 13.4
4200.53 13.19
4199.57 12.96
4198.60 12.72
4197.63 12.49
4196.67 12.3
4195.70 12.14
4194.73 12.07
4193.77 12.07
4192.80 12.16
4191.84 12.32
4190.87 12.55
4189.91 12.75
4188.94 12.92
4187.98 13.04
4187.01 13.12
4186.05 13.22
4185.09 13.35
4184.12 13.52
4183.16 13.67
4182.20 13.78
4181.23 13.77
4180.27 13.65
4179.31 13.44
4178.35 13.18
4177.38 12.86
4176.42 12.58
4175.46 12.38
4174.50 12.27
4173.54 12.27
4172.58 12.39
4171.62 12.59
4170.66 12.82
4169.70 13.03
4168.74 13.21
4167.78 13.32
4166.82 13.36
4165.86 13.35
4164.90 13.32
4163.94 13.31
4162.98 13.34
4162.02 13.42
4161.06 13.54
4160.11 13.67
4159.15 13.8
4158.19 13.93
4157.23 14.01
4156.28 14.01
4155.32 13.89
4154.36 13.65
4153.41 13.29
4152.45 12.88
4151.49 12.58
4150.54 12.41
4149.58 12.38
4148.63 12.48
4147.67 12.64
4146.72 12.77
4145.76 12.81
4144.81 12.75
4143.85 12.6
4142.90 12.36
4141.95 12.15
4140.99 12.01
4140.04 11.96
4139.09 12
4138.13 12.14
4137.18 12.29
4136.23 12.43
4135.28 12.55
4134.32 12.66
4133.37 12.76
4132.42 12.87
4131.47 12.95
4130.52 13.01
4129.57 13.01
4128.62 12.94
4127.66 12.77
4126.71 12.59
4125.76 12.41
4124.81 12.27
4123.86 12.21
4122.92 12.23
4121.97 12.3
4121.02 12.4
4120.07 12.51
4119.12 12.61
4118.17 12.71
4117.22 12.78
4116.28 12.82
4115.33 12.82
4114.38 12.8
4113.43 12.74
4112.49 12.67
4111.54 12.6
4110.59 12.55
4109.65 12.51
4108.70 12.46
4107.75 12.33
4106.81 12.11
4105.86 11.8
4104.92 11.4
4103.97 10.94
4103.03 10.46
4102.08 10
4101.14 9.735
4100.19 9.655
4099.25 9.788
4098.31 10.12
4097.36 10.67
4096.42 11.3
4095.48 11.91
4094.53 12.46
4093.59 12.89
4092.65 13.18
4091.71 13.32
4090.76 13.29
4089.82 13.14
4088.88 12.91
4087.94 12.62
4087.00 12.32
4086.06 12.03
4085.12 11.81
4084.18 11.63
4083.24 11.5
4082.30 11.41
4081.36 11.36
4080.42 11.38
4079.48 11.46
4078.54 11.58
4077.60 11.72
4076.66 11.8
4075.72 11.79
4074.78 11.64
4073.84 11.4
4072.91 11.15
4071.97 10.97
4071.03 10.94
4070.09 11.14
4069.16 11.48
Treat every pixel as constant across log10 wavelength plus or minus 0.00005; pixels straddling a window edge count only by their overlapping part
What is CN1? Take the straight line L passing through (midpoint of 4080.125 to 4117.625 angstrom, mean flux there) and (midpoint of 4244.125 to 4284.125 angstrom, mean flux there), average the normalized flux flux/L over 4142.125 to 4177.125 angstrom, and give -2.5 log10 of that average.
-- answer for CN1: -0.06 mag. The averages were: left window 11.9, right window 13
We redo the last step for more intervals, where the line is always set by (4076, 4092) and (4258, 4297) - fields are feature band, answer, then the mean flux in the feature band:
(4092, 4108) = 0.08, 11.2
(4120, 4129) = -0.02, 12.5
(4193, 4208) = -0.02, 12.8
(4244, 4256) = -0.02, 12.9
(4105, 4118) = -0.03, 12.5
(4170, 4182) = -0.04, 12.9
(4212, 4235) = -0.03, 13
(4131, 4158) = -0.04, 12.7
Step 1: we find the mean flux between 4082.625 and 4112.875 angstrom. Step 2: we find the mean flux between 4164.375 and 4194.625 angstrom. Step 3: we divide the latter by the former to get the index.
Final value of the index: 1.10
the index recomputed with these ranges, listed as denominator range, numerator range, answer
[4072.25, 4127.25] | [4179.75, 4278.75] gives 1.09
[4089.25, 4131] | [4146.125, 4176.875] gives 1.08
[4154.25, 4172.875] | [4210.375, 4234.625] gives 0.97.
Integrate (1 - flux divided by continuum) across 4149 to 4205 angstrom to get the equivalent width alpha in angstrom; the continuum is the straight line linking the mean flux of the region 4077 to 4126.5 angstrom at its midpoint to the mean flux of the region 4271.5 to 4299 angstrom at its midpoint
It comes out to -3.90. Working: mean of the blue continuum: 12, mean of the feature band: 13.1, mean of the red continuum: 12.6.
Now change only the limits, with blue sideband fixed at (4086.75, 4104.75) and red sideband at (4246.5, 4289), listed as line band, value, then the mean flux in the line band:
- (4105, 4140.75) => -2.1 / 12.5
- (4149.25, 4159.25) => -1.1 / 13.3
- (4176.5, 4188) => -1.0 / 13.4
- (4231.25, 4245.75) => -0.8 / 13.4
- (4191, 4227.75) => -1.1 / 12.8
